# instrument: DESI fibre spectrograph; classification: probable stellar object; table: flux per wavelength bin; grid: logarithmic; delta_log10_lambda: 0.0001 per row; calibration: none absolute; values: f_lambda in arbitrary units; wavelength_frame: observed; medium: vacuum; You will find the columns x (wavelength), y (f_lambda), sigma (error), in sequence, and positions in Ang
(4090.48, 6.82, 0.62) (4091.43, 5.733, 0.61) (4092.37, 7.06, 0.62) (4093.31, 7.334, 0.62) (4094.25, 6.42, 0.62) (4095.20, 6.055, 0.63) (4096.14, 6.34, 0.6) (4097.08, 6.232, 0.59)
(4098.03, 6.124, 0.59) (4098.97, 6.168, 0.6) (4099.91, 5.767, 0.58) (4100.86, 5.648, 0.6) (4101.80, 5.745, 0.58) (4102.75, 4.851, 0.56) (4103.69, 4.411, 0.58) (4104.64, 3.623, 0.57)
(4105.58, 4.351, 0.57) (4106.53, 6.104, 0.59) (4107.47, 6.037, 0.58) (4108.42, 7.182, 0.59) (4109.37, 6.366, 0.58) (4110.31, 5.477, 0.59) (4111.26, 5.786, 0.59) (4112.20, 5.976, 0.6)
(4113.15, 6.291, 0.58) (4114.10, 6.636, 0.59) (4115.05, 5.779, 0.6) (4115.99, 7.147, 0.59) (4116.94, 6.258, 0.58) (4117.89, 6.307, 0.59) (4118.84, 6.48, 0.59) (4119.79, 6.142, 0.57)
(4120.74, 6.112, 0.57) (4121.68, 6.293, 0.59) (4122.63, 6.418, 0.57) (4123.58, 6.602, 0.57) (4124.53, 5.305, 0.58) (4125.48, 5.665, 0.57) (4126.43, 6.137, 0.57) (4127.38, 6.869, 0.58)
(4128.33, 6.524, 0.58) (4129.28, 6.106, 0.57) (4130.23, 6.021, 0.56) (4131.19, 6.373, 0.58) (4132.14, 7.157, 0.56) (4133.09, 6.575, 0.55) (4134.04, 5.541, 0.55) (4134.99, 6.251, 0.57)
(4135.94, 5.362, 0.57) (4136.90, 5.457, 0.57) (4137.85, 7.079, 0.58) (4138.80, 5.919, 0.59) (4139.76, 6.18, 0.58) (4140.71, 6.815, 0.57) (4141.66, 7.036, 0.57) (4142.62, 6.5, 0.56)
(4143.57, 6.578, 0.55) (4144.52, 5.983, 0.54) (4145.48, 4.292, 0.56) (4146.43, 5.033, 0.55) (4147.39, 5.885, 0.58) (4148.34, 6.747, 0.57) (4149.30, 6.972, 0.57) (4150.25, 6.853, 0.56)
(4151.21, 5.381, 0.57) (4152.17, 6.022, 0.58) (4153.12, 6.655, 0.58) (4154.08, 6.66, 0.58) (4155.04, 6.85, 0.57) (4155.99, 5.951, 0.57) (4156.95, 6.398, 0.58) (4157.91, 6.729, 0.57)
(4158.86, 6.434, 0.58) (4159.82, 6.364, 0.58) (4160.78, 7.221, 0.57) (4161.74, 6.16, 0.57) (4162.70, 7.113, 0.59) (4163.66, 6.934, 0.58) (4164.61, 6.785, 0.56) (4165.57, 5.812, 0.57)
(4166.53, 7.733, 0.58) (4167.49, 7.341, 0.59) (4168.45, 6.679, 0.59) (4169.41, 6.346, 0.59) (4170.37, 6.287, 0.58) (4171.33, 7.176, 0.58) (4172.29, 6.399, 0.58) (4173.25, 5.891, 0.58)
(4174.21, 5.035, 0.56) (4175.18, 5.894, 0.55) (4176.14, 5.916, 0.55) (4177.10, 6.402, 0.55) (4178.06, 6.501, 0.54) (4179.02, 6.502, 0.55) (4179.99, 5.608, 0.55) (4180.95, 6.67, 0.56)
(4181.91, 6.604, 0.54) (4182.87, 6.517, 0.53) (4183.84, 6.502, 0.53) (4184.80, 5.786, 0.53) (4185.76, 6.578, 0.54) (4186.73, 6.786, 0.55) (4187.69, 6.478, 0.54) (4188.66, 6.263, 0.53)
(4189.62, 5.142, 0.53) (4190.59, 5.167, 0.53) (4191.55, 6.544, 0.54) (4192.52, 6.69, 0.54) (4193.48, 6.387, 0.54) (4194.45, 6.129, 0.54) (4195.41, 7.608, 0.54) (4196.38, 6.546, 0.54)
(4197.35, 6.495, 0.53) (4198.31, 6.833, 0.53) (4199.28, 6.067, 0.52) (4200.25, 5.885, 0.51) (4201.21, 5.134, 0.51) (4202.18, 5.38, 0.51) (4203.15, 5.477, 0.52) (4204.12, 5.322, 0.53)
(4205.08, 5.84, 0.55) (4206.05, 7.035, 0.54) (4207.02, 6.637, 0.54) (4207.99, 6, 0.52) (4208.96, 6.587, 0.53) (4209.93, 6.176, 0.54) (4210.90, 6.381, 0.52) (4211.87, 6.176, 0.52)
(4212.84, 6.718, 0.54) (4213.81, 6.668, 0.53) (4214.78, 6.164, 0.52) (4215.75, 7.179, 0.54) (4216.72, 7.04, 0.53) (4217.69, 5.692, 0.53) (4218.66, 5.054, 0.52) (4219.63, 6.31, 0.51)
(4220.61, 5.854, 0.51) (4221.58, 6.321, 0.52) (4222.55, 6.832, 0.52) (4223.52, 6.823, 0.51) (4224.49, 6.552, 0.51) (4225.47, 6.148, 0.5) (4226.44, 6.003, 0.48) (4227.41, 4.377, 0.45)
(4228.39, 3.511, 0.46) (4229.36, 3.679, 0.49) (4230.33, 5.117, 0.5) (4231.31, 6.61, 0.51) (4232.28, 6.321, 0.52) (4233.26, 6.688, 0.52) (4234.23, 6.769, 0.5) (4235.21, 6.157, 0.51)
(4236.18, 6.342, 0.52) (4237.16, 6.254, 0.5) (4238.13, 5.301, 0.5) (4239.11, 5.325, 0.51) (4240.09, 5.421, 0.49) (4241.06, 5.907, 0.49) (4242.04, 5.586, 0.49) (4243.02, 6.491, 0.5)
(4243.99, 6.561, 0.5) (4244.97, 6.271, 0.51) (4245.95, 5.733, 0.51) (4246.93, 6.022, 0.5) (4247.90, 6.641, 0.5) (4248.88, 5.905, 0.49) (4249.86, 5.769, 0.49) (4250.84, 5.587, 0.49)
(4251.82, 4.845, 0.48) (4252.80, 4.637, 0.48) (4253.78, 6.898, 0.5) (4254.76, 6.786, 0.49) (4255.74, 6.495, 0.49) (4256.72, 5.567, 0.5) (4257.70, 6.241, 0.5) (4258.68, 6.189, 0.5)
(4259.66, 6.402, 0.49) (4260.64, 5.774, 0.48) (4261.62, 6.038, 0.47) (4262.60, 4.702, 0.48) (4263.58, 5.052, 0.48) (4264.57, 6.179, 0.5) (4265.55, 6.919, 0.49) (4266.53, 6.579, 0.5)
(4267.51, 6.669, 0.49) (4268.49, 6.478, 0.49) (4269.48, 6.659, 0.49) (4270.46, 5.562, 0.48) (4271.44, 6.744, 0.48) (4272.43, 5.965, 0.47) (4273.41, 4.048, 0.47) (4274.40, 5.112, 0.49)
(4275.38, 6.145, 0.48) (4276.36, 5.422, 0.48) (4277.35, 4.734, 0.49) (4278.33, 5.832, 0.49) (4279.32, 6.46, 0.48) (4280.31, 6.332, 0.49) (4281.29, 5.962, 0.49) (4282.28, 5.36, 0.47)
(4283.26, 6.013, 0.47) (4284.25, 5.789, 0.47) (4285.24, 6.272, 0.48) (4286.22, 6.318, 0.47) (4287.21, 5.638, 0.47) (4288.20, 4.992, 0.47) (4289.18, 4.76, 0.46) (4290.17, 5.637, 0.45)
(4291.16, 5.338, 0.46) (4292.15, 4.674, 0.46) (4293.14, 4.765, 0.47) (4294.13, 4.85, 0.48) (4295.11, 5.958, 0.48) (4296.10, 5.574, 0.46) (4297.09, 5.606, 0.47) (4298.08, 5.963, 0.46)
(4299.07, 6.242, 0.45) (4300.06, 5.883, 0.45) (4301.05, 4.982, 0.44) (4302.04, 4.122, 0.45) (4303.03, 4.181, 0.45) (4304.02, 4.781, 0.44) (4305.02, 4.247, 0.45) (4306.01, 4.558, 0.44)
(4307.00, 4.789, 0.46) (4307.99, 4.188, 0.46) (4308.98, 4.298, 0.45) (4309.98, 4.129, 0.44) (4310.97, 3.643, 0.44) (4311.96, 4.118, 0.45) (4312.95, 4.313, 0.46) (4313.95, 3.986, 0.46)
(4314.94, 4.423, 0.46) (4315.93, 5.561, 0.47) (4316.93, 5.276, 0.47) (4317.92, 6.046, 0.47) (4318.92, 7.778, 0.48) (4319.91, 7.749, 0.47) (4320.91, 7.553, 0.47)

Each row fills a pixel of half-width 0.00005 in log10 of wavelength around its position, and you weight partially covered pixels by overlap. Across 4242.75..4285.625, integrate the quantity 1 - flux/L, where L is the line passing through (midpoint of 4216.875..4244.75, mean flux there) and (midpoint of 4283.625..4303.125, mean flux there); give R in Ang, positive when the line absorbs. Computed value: -2.5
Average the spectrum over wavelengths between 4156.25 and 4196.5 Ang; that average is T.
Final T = 6.43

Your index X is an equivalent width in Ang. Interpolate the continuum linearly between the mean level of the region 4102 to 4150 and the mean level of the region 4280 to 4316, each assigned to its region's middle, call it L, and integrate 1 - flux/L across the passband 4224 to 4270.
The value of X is -4.8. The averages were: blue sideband 6.06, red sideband 5.08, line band 5.92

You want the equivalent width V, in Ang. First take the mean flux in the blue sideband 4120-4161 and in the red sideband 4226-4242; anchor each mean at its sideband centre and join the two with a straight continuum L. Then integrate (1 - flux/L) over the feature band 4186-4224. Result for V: -2.9 Ang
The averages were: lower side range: 6.26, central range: 6.25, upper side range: 5.61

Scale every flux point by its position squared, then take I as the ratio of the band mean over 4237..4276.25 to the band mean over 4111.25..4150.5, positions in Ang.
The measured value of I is 1.01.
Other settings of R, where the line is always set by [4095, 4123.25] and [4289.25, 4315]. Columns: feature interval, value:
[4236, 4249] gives -2.0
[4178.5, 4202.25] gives -3.5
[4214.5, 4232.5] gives -2.0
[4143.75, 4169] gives -3.4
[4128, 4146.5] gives -1.2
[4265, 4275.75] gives -2.3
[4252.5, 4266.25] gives -2.6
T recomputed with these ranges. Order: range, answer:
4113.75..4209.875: 6.3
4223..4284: 5.88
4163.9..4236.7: 6.2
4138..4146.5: 6.13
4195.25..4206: 6.05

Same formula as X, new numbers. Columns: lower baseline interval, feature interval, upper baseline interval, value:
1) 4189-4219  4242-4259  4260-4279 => -0.23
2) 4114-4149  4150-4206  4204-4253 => -2.03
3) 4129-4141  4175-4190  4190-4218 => -0.05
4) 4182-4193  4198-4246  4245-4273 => 0.98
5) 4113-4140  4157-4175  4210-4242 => -1.24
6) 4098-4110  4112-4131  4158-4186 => -1.57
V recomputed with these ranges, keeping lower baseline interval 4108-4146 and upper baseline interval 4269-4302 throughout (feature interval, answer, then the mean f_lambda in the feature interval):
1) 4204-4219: -1.11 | 6.33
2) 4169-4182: -0.40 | 6.22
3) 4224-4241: 0.36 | 5.69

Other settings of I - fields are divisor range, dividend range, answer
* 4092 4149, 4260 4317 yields 0.95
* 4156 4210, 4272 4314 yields 0.86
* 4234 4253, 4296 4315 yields 0.82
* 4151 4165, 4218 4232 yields 0.90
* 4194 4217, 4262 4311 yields 0.90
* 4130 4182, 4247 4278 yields 0.98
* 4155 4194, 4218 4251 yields 0.95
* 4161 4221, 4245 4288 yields 0.97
